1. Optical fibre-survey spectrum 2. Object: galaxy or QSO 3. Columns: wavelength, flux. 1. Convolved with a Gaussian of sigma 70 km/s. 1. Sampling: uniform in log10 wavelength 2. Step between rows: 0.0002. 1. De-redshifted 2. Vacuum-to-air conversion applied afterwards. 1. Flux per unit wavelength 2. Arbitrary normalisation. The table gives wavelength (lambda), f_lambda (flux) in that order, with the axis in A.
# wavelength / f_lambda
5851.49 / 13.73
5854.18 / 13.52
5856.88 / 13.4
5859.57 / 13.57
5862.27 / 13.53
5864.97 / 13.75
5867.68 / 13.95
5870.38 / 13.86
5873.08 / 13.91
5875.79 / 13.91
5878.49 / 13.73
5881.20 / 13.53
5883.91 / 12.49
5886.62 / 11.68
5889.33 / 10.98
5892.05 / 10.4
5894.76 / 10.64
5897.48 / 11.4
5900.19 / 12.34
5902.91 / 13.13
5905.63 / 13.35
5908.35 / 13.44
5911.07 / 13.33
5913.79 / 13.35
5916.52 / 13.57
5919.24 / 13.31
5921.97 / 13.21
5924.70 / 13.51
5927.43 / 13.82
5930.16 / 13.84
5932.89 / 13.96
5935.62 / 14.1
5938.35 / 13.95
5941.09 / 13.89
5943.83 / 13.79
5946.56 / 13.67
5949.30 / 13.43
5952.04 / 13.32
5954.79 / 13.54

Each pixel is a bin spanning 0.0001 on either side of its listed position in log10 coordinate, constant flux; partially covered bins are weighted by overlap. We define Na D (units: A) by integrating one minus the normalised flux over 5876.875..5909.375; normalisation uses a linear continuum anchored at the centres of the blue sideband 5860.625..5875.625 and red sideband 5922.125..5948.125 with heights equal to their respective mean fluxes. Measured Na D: 3.63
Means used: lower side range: 13.8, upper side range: 13.8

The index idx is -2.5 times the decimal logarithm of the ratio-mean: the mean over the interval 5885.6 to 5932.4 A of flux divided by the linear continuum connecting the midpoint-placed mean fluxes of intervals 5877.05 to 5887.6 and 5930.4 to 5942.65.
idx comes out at 0.06 mag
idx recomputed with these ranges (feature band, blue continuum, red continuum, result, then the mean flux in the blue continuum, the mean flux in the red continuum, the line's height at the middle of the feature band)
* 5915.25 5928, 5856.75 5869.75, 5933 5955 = 0.020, 13.7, 13.7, 13.7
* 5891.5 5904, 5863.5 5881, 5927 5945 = 0.191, 13.8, 13.9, 13.9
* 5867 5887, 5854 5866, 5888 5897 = -0.117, 13.6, 10.7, 12.1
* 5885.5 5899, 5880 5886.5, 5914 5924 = 0.170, 12.7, 13.4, 12.9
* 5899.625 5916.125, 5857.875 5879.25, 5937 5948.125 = 0.047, 13.8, 13.8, 13.8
